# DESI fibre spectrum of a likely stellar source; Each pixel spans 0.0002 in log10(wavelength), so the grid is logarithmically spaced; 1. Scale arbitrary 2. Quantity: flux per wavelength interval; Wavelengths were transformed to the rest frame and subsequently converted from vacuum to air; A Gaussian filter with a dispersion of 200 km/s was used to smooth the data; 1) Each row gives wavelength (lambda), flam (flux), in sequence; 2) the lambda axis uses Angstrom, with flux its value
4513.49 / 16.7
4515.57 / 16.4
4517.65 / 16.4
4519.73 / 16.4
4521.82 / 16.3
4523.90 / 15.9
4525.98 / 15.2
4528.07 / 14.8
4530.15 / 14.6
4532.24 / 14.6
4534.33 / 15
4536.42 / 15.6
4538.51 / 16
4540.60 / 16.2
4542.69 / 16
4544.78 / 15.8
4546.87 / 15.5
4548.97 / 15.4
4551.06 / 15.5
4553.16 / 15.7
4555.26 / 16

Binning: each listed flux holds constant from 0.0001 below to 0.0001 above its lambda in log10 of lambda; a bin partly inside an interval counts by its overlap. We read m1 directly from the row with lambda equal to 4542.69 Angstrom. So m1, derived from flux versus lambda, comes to 16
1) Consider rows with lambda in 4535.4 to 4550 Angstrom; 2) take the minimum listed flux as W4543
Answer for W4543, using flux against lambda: 15.4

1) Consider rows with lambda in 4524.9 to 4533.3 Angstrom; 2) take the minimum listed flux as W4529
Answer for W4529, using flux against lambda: 14.6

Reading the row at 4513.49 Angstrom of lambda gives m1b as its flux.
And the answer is 16.7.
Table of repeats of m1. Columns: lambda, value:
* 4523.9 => 15.9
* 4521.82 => 16.3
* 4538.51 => 16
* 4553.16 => 15.7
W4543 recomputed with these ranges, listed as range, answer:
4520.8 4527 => 15.2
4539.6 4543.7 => 16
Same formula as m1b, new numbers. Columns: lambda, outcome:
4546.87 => 15.5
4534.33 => 15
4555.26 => 16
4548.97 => 15.4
